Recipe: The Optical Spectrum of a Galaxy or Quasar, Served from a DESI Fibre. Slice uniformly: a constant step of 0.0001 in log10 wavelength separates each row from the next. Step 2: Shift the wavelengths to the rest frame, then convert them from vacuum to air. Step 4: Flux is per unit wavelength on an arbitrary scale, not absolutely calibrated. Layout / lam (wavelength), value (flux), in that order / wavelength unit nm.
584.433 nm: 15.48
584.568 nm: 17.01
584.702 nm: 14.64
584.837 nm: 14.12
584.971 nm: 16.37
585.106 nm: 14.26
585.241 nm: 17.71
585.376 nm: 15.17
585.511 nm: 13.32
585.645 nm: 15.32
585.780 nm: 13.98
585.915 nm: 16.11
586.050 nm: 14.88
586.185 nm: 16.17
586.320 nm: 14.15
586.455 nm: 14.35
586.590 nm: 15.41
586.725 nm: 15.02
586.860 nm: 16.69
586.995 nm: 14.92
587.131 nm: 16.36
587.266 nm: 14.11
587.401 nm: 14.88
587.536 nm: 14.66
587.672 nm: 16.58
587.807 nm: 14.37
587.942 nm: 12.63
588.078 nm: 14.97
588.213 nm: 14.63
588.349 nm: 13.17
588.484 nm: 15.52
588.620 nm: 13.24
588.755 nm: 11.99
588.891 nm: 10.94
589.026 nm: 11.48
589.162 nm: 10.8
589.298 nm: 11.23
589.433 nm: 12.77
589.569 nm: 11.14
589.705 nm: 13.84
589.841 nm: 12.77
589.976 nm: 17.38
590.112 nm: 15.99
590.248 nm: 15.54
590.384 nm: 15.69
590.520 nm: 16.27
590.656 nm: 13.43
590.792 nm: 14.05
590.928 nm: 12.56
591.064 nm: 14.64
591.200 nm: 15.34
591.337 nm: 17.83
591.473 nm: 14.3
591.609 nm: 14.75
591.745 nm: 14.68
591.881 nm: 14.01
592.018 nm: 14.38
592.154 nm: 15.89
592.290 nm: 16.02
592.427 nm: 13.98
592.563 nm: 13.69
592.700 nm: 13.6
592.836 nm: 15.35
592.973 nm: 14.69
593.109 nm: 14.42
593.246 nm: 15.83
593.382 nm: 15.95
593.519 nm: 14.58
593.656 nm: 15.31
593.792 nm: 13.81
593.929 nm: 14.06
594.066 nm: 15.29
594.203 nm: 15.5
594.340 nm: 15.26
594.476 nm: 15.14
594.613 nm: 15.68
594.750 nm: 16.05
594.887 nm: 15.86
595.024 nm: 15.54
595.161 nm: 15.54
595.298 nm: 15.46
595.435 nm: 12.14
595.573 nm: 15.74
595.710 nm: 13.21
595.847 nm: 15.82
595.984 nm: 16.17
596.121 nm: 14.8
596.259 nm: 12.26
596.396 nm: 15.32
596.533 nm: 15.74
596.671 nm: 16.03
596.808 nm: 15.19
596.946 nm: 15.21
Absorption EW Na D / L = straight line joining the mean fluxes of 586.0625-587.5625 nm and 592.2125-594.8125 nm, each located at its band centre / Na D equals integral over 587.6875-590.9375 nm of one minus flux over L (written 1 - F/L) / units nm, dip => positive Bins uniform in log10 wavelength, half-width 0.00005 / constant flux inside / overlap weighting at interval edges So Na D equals 0.31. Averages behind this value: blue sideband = 15.2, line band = 13.7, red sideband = 15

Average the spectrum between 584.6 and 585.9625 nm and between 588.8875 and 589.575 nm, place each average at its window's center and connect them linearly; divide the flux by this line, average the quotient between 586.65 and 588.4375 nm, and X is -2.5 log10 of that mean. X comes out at -0.14 mag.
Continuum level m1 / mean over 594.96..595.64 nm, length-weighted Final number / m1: 14.9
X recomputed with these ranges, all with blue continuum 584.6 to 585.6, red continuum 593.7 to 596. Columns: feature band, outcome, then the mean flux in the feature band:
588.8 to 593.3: 0.066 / 14.2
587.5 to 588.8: 0.069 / 14.2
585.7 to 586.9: 0.000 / 15.2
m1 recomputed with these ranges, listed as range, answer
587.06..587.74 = 15.3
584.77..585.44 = 15.5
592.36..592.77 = 13.8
